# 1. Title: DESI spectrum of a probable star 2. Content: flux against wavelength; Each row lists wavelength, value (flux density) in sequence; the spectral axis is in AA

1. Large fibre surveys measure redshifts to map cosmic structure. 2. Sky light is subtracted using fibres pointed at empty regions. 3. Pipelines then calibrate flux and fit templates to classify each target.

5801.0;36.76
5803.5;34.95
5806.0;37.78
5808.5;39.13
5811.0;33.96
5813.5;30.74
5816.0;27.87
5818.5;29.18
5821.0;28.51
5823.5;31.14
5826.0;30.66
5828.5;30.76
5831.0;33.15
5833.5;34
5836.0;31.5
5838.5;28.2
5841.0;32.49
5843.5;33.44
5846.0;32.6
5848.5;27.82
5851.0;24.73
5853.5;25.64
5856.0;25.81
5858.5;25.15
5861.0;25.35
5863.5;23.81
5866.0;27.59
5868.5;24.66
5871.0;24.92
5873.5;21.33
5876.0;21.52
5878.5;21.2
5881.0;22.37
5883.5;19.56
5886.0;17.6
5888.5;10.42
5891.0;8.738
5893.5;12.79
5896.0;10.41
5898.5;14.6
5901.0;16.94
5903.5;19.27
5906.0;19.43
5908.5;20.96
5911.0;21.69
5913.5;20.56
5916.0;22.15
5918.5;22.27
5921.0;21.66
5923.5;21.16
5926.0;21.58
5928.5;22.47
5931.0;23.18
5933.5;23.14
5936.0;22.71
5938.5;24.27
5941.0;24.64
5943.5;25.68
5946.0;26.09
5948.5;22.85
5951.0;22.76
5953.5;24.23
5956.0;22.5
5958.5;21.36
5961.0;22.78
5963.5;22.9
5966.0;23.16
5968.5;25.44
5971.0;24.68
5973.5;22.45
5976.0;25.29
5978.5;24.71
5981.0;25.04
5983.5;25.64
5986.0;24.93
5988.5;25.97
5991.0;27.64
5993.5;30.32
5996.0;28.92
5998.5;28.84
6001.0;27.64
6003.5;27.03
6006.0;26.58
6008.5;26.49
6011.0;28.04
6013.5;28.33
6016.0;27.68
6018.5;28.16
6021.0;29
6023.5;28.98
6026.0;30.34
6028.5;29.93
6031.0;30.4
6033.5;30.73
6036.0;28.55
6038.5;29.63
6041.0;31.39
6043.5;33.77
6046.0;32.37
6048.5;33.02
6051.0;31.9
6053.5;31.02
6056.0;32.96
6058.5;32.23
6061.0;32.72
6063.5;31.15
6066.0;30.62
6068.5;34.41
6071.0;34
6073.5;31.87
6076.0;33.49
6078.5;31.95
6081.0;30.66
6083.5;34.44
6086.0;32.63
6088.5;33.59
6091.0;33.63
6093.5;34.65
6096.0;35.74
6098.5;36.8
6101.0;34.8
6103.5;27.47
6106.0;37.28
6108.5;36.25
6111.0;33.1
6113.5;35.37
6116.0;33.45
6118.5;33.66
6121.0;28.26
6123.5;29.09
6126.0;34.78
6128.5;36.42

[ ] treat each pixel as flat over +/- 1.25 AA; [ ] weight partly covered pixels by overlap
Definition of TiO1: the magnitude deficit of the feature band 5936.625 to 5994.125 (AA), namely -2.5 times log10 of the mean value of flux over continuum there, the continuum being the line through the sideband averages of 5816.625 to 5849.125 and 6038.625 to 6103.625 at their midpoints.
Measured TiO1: 0.29 mag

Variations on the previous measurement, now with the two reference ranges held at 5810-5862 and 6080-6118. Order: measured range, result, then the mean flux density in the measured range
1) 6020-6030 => 0.11 mag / 29.6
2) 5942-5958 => 0.30 mag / 23.9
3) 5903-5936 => 0.39 mag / 21.6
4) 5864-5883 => 0.29 mag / 23.2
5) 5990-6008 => 0.15 mag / 28.1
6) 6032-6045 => 0.07 mag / 30.8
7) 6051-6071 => 0.04 mag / 32.3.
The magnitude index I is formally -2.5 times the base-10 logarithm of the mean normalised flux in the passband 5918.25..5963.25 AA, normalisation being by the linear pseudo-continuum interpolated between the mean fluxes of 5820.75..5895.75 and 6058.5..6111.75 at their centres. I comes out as 0.21 mag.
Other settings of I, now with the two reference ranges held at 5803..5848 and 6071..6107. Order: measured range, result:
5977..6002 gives 0.22 mag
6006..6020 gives 0.19 mag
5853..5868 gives 0.26 mag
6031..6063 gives 0.06 mag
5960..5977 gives 0.35 mag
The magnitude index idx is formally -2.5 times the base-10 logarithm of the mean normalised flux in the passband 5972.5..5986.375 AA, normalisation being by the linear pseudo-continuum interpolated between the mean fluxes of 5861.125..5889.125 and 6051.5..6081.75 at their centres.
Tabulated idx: 0.12 mag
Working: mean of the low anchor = 21.8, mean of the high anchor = 32.3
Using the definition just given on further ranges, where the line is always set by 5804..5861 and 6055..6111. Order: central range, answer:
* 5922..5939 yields 0.368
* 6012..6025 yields 0.148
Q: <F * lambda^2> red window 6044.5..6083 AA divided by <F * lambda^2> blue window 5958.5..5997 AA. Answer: 1.32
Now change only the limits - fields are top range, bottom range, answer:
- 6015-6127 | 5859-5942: 1.66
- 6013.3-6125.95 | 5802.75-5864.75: 1.15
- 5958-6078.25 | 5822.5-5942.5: 1.29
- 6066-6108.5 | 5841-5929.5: 1.66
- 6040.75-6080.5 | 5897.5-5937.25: 1.63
